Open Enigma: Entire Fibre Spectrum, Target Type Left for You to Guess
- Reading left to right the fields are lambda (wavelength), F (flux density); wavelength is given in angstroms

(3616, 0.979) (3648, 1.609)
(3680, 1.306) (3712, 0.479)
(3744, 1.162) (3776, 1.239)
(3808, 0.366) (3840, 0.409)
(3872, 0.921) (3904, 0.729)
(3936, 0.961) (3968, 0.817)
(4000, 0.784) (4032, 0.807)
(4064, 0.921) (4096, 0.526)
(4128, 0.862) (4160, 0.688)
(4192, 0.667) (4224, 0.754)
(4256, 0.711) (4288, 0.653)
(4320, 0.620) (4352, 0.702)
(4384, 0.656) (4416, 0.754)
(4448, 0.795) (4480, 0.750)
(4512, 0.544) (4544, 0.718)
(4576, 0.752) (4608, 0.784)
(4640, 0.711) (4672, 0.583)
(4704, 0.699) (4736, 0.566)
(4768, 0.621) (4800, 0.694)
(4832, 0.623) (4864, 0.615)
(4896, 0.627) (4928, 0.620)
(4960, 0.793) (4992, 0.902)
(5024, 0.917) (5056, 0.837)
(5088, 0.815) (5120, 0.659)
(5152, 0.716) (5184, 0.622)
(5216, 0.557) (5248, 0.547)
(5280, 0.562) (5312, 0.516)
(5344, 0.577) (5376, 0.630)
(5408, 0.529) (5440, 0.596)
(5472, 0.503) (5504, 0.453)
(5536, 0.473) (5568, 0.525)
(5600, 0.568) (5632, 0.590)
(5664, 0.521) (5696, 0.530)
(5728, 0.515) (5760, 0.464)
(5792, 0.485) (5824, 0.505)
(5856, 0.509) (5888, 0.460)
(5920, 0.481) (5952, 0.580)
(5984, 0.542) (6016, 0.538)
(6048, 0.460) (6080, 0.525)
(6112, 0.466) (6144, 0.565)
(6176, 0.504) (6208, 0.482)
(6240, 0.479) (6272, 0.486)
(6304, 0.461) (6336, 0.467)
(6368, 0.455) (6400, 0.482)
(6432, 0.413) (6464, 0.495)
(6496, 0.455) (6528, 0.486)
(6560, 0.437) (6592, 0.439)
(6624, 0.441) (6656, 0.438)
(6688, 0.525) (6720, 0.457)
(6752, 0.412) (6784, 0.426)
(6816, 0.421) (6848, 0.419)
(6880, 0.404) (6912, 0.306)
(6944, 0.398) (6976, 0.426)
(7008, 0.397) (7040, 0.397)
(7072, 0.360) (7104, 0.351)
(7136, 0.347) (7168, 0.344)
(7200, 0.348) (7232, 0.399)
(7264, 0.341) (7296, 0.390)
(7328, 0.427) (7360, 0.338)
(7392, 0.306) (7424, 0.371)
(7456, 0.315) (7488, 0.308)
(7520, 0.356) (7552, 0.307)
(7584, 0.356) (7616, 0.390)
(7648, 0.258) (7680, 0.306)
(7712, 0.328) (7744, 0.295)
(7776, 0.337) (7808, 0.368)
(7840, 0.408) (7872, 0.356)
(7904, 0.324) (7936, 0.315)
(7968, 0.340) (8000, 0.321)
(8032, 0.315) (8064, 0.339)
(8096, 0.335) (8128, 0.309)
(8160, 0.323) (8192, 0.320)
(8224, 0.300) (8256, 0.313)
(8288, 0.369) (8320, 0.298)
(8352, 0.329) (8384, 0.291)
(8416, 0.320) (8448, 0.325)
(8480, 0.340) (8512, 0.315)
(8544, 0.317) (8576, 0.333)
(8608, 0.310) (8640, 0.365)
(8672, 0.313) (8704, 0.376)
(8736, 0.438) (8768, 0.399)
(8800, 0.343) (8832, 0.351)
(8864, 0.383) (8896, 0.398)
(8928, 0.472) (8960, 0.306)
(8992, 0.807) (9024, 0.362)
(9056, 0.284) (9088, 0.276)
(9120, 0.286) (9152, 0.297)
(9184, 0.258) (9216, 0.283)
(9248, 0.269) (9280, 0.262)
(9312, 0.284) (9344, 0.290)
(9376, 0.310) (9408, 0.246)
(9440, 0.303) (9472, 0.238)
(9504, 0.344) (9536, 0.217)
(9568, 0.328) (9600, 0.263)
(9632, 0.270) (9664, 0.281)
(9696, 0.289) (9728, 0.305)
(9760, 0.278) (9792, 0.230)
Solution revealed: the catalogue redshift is 0.80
